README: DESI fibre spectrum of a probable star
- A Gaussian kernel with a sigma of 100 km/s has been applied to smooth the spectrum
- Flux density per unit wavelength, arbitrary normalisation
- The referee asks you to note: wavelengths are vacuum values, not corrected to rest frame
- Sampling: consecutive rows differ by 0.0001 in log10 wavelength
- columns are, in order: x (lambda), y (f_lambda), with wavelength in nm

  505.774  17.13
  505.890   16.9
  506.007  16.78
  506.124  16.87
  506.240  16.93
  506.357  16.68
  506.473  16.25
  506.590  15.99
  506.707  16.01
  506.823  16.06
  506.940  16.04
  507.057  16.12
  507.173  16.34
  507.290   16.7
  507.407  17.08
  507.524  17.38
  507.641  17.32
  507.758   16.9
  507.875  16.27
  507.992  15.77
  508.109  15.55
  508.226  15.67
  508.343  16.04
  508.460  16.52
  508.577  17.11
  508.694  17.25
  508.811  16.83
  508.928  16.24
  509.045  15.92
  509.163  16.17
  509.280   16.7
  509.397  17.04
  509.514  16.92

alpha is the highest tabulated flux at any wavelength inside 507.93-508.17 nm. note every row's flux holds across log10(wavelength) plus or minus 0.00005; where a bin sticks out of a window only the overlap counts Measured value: 15.77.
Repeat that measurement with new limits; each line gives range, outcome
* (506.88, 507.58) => 17.38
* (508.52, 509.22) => 17.25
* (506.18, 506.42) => 16.93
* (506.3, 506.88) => 16.68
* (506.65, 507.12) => 16.12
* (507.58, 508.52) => 17.32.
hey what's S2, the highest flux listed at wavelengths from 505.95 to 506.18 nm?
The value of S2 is 16.87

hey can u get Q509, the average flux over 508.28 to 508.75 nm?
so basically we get 16.7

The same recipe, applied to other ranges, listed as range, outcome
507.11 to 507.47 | 16.7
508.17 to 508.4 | 15.9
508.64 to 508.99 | 16.8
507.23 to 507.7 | 17.1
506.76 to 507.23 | 16.2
